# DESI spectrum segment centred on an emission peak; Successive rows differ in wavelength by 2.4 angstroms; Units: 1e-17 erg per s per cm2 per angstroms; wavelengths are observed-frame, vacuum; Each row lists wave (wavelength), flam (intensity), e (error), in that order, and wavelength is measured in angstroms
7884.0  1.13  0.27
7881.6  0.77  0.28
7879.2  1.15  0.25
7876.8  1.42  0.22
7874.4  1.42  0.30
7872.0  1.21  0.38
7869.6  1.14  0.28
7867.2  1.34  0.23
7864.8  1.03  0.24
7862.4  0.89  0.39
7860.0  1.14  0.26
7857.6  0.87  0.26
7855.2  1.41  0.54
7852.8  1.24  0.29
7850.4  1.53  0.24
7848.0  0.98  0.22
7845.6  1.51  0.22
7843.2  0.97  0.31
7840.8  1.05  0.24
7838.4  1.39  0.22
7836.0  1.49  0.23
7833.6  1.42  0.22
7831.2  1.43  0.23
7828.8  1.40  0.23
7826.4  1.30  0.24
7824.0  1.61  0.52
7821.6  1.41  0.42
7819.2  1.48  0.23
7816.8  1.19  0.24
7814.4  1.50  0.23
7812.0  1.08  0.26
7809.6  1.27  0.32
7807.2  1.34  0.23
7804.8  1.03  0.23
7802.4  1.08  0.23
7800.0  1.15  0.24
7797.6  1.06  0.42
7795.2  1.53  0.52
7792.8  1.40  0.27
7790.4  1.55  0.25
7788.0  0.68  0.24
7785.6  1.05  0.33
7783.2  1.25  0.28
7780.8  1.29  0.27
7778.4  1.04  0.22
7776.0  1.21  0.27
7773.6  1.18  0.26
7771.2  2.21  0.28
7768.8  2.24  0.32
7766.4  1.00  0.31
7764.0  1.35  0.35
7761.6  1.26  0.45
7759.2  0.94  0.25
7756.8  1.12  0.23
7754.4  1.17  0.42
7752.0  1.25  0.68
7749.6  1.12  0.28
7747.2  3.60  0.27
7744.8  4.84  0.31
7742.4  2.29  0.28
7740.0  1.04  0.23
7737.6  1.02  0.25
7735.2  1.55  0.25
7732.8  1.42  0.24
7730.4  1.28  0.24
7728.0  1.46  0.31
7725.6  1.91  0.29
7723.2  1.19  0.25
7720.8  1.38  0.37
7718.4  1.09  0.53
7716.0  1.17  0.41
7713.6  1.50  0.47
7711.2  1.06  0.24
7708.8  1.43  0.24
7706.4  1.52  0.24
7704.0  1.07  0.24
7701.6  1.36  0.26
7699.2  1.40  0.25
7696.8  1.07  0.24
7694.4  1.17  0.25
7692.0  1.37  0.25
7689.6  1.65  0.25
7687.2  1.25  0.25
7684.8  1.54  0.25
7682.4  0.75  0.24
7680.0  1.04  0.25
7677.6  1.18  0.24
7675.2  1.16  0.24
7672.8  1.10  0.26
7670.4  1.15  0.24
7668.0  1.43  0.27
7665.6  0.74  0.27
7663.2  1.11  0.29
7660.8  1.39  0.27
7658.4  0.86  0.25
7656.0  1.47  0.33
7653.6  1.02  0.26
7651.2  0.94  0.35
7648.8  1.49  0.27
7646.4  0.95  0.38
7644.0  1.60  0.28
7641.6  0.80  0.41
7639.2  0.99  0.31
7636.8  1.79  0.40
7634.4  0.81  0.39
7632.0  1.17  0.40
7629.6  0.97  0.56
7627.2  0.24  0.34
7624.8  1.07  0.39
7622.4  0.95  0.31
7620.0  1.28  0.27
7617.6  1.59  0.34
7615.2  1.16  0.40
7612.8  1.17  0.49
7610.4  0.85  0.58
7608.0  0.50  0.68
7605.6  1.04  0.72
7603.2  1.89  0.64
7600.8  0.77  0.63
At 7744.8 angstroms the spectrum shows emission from Halpha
